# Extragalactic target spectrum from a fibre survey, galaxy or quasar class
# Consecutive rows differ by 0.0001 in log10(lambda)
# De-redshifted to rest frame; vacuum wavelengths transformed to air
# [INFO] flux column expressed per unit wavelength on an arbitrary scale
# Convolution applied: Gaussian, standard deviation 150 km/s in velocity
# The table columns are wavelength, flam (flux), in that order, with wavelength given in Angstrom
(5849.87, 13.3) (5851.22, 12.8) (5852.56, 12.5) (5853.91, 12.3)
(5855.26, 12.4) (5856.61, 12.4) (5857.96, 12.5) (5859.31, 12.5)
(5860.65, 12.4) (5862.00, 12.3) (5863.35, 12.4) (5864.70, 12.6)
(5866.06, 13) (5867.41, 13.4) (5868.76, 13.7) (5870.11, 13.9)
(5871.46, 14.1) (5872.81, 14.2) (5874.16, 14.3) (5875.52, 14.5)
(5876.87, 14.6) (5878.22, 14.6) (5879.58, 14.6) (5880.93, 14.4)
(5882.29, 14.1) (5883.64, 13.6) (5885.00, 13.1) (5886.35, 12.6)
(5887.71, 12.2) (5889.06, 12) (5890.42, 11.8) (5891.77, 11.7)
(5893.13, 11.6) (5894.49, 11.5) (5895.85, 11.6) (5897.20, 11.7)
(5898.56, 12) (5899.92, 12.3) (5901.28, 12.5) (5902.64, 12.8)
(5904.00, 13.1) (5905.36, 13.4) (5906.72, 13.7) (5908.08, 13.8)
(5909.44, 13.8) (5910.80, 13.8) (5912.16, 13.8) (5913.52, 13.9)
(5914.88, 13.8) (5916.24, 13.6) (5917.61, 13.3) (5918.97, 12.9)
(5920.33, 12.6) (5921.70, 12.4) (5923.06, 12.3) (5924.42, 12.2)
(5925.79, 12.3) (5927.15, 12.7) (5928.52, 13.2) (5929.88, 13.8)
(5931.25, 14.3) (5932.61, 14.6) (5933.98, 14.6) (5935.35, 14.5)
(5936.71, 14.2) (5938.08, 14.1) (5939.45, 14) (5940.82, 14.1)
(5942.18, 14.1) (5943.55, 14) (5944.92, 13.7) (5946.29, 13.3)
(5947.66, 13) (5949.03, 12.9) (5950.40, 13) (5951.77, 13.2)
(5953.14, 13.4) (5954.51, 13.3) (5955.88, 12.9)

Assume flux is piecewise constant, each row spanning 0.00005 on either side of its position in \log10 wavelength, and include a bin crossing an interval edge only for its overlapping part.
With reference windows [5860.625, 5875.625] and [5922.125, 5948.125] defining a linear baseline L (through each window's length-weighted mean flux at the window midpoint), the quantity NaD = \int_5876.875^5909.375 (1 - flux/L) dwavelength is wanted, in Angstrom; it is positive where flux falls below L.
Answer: 1.5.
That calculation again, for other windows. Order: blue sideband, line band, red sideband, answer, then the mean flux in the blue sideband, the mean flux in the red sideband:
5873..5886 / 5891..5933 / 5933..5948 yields 3.42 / 14.2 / 14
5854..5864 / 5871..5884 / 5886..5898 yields -2.40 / 12.4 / 11.8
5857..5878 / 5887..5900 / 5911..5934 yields 1.48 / 13.4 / 13.3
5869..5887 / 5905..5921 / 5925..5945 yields 0.46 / 14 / 13.9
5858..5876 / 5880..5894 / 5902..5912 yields 0.70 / 13.3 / 13.5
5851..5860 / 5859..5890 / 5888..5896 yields -3.46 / 12.5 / 11.7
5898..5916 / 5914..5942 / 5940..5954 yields -0.20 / 13.3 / 13.5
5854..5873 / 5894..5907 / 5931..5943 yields 1.13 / 12.9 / 14.3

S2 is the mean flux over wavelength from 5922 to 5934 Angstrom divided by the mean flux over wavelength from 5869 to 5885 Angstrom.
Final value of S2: 0.9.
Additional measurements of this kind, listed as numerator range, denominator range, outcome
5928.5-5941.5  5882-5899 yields 1.16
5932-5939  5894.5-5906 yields 1.16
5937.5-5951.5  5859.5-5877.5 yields 1.01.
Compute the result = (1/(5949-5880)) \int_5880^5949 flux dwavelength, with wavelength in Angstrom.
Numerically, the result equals 13.2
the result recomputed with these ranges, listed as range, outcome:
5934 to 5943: 14.2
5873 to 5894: 13.3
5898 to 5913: 13.2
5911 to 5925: 13.1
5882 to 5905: 12.3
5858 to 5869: 12.7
